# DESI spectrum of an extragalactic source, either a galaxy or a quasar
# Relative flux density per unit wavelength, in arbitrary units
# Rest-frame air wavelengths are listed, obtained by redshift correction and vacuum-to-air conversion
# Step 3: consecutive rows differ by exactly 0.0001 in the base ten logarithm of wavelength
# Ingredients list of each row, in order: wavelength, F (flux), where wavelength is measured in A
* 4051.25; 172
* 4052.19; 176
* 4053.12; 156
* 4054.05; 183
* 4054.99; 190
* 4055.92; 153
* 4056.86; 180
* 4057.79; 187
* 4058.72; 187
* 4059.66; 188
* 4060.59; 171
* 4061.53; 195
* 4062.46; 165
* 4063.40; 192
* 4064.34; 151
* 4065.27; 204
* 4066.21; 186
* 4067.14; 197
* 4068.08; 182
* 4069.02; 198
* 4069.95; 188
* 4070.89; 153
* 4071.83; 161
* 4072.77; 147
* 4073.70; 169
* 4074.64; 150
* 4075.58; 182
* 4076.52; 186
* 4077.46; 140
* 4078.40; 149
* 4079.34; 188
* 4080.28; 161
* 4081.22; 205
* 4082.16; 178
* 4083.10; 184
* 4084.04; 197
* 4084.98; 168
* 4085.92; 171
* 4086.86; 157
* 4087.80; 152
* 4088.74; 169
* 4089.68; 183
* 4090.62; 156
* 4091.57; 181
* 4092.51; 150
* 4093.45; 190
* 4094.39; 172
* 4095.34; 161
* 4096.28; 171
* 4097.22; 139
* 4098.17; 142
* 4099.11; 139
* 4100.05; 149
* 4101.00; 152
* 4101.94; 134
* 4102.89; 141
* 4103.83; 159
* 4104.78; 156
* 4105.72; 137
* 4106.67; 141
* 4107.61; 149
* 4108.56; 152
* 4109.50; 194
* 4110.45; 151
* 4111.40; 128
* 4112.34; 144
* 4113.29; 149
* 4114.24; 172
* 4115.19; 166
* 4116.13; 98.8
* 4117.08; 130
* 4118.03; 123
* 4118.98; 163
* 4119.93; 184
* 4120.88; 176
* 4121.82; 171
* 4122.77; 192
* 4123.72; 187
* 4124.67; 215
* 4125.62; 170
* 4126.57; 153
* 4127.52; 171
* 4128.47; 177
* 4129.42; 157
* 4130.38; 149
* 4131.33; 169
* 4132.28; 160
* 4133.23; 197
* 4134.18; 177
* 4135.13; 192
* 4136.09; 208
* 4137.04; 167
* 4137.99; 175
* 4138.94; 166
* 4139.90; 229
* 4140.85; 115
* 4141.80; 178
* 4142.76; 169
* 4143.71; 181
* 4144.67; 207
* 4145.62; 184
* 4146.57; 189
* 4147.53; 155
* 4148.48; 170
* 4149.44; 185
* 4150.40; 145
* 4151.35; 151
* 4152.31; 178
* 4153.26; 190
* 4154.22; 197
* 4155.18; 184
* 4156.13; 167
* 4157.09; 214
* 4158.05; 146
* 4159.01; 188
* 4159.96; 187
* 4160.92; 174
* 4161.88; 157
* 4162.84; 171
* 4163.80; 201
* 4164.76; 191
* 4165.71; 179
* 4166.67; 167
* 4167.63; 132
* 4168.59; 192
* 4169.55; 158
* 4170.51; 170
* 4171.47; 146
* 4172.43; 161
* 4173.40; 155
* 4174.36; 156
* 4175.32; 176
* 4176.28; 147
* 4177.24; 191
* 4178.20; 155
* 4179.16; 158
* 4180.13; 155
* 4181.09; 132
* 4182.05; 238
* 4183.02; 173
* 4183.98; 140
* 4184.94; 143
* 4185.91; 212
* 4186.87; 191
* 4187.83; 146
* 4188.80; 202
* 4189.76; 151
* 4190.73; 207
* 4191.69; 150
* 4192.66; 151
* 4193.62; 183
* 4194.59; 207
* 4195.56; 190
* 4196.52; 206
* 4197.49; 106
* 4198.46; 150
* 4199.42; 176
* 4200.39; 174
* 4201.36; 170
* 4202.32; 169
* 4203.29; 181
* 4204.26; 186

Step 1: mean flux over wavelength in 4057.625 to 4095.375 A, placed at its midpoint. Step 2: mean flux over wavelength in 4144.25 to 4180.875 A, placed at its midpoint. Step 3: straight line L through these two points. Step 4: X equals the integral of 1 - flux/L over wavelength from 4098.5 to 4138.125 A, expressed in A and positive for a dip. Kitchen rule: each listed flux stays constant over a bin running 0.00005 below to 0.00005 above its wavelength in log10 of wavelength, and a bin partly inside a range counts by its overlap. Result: 2.7 A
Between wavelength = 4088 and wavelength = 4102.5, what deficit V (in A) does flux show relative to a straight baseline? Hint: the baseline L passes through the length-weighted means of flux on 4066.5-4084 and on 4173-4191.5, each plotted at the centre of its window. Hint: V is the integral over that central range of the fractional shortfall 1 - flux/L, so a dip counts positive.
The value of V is 1.2 A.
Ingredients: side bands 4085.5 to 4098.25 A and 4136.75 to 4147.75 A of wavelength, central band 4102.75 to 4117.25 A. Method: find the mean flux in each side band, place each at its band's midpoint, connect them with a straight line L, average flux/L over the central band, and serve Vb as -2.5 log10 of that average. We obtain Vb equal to 0.139 mag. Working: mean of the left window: 164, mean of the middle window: 149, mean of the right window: 177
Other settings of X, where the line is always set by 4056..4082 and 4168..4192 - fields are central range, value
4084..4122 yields 3.9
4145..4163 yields -0.6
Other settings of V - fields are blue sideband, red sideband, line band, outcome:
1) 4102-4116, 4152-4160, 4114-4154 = -0.8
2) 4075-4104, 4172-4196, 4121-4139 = -1.0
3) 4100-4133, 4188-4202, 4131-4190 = -2.6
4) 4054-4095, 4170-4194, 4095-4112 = 2.3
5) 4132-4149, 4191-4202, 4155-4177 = 0.6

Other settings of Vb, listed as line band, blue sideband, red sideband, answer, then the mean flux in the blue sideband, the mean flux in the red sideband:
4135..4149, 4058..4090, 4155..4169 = -0.015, 175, 177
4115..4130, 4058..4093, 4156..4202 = 0.052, 174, 171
